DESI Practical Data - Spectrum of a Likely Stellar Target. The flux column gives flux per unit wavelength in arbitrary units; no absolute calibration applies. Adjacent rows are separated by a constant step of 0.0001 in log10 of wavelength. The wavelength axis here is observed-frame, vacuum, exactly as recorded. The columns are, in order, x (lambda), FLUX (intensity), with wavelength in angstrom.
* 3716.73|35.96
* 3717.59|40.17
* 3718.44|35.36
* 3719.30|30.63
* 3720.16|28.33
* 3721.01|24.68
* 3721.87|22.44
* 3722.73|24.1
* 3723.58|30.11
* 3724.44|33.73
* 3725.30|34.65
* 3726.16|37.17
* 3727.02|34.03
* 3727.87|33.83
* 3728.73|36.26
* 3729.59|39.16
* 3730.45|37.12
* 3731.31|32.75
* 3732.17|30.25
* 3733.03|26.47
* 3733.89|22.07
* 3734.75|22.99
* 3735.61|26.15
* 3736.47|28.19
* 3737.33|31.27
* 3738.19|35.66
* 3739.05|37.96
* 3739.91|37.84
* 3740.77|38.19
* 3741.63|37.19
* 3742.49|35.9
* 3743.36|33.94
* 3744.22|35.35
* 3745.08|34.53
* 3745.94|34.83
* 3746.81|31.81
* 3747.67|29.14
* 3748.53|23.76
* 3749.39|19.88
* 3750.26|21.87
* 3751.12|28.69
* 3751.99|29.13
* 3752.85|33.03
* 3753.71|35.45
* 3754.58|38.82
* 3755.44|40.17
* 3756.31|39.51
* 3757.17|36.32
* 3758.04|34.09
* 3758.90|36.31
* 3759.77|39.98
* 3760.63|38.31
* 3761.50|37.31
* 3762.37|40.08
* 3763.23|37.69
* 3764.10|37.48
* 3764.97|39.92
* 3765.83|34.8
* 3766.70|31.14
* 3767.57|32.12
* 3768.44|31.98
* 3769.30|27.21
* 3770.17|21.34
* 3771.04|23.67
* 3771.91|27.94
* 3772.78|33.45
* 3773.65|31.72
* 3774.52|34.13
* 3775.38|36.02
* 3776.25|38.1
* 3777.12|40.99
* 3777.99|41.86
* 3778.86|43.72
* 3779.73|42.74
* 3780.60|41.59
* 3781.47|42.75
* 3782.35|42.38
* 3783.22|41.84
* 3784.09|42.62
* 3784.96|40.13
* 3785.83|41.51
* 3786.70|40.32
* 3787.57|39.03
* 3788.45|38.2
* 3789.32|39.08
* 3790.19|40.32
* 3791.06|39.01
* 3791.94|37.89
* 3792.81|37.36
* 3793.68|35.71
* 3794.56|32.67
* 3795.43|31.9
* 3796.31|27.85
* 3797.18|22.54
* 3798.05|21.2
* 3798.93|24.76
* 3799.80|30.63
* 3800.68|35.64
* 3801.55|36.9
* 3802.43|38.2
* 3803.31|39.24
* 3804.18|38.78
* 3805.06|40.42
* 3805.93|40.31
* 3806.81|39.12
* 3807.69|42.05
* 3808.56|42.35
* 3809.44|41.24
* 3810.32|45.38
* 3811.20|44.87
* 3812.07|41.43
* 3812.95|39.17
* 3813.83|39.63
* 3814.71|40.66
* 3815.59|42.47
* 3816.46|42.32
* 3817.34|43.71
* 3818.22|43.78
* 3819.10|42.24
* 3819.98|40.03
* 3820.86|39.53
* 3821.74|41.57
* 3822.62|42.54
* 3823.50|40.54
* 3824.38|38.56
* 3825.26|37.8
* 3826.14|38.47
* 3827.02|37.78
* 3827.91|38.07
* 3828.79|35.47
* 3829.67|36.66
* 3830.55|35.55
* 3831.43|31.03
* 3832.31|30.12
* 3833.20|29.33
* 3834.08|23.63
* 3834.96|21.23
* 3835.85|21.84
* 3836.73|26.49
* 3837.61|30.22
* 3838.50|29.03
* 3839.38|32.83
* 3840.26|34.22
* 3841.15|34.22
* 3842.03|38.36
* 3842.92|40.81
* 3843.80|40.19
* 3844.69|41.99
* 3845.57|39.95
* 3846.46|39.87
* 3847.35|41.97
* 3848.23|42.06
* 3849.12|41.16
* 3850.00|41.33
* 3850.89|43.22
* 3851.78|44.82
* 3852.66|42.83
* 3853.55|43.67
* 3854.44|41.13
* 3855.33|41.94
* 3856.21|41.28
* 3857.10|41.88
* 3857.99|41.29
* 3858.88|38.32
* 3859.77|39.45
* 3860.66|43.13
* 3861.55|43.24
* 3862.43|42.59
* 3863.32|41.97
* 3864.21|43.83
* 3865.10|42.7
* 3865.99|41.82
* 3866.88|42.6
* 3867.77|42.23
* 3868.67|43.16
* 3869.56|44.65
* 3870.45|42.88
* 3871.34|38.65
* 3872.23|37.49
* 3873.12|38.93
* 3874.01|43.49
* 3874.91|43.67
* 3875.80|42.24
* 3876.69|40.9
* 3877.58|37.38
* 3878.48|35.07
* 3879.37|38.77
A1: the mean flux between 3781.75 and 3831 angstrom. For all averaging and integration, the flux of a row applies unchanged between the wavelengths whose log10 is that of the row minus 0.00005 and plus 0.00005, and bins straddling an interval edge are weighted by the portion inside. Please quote 38.4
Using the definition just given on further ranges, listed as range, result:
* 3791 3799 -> 31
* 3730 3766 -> 33.4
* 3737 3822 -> 36.4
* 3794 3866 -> 37.8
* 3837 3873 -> 40.4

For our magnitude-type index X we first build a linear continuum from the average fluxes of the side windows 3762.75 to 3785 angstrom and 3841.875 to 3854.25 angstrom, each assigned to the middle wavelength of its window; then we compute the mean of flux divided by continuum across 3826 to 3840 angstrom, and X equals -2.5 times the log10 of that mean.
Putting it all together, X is 0.290 mag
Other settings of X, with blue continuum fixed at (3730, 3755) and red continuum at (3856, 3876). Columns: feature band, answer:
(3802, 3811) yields -0.112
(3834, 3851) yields 0.132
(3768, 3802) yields -0.013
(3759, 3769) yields -0.098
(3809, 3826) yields -0.102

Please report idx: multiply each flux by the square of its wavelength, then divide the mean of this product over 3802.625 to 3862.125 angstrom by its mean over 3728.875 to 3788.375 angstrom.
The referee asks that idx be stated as 1.16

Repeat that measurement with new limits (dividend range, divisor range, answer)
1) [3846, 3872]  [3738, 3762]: 1.30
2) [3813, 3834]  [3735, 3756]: 1.23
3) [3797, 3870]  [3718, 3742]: 1.28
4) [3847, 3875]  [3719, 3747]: 1.40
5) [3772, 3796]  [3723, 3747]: 1.19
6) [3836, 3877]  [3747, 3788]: 1.19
